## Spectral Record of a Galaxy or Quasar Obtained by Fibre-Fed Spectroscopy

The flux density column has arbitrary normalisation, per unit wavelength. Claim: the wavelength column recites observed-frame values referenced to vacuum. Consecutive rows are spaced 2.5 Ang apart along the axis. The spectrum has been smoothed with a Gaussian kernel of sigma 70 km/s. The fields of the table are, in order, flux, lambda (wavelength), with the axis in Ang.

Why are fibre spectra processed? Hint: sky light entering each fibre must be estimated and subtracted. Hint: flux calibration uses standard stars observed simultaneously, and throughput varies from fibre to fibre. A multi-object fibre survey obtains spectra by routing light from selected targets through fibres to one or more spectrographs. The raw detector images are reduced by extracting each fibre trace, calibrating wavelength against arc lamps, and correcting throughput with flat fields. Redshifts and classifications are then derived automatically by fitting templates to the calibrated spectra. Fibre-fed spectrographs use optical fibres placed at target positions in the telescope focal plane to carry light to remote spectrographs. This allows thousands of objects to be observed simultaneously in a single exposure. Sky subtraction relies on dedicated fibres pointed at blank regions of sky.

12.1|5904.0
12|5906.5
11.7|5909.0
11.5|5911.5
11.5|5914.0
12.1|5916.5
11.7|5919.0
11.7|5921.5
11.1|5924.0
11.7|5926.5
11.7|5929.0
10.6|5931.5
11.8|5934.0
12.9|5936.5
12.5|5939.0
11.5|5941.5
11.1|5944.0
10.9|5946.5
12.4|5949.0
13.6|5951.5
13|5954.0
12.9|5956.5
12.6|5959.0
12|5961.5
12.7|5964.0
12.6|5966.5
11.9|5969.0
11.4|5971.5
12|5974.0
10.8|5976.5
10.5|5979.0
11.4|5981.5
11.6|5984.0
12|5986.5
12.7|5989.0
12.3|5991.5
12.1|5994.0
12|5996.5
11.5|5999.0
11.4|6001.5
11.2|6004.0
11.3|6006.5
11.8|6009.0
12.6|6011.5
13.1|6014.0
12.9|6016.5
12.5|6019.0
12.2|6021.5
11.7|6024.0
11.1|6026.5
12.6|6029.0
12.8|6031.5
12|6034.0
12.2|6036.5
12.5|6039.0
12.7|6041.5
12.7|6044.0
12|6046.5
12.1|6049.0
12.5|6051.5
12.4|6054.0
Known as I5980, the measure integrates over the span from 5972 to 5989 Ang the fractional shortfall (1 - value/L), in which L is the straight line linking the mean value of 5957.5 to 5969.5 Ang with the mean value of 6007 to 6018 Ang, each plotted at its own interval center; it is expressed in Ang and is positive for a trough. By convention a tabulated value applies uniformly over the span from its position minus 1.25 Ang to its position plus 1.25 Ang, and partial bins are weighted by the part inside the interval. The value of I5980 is 1.31 Ang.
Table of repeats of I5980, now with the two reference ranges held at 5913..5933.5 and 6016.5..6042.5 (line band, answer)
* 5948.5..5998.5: -1.03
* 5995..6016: 0.33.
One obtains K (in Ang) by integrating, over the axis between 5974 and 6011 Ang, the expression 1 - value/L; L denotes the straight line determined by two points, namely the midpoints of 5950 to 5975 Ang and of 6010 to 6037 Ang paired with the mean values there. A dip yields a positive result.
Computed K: 2.3 Ang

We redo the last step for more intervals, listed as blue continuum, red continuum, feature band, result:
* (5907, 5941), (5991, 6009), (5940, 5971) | -1.4 Ang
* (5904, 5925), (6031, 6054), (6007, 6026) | -0.1 Ang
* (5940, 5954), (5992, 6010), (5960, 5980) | 0.2 Ang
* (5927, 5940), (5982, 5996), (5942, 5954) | -0.1 Ang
